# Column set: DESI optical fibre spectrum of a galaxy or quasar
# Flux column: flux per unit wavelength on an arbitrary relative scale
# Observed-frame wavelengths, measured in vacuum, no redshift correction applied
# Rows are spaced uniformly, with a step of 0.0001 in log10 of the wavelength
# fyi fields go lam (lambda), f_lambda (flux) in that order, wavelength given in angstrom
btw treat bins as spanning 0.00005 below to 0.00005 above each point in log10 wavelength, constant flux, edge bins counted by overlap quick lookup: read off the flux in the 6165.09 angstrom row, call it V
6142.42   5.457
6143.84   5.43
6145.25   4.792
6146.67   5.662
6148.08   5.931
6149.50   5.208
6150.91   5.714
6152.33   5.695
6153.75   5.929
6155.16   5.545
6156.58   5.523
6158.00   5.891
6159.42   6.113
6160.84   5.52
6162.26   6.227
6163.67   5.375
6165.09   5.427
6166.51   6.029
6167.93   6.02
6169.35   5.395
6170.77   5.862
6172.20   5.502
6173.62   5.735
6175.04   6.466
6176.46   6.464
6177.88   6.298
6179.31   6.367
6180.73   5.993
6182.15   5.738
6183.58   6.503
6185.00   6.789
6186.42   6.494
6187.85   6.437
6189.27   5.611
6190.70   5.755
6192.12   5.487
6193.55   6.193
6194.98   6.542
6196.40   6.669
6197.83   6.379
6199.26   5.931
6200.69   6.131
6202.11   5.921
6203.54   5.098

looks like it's 5.427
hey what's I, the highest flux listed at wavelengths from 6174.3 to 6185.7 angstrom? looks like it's 6.789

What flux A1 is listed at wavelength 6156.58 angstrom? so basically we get 5.523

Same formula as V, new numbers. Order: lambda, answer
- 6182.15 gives 5.738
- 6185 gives 6.789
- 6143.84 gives 5.43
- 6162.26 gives 6.227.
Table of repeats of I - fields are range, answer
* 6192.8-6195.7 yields 6.542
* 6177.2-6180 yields 6.367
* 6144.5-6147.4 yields 5.662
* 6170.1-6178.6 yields 6.466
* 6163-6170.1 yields 6.029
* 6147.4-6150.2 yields 5.931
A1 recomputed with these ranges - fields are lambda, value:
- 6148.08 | 5.931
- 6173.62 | 5.735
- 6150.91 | 5.714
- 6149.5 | 5.208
